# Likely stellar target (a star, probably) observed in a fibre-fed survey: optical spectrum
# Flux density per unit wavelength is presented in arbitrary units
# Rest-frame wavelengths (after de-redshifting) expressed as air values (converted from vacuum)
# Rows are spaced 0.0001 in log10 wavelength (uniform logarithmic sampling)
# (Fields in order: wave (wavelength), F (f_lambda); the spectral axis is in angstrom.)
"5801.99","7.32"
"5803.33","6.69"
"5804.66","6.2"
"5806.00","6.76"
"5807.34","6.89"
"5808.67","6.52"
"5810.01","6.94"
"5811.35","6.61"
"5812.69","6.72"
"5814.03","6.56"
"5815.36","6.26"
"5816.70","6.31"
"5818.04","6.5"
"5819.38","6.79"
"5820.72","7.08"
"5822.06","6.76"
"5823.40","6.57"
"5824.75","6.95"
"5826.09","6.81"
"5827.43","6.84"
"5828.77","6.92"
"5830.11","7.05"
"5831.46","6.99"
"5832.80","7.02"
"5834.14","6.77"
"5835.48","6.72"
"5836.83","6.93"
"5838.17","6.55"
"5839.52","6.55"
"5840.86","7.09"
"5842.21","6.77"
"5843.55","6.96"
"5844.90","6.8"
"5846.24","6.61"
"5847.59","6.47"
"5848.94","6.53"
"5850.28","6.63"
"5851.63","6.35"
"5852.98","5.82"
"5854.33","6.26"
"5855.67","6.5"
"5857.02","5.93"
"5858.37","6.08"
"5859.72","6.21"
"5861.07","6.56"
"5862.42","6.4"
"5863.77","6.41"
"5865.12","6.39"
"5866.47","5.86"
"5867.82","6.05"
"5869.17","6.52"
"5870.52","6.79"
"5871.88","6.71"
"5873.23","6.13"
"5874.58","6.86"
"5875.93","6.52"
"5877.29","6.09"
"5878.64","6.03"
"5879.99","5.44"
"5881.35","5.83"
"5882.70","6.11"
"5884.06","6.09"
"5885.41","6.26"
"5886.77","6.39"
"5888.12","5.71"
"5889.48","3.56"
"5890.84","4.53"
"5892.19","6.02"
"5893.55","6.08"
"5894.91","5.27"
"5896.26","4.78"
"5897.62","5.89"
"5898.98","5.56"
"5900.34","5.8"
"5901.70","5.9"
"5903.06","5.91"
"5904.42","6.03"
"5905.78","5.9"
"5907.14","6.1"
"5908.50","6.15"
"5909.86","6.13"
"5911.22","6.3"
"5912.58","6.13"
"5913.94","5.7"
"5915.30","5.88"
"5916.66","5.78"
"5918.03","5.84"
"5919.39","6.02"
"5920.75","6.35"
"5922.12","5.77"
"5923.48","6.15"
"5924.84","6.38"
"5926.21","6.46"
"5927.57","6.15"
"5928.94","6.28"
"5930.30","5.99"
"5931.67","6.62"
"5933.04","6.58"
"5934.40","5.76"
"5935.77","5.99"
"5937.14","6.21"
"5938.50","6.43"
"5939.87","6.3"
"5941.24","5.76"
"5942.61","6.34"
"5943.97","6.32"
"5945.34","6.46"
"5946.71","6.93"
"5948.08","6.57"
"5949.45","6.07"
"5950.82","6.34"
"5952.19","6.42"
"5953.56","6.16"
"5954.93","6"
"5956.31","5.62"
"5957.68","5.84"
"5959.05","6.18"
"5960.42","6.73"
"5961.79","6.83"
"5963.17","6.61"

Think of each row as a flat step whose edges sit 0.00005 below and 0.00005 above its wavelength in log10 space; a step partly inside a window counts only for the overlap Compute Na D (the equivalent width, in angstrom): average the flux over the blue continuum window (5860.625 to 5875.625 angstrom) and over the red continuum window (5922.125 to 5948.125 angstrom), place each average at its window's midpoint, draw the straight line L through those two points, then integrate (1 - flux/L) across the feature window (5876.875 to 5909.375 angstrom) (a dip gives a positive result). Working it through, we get 3.3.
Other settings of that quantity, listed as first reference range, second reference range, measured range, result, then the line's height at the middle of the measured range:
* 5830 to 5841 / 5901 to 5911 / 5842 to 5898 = 2.8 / 6.44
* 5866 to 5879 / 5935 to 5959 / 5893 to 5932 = 2.0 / 6.29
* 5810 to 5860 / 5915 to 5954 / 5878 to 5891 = 1.6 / 6.43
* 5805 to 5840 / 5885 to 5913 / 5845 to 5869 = -0.1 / 6.28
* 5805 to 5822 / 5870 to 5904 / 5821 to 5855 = -1.7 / 6.39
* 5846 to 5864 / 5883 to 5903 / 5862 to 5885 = -1.1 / 5.96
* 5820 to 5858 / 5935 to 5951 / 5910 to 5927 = 0.9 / 6.39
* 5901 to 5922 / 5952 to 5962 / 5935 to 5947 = -0.3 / 6.12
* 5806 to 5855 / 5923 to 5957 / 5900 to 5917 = 1.0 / 6.38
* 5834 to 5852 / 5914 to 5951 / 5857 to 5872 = 0.6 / 6.58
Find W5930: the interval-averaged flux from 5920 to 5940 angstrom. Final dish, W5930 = 6.23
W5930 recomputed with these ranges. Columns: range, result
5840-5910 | 6.11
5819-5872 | 6.6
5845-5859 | 6.34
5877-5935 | 5.9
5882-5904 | 5.62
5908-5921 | 6.02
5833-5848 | 6.76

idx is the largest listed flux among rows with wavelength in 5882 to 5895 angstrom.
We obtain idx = 6.39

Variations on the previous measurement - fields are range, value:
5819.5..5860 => 7.09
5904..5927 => 6.46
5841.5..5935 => 6.96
